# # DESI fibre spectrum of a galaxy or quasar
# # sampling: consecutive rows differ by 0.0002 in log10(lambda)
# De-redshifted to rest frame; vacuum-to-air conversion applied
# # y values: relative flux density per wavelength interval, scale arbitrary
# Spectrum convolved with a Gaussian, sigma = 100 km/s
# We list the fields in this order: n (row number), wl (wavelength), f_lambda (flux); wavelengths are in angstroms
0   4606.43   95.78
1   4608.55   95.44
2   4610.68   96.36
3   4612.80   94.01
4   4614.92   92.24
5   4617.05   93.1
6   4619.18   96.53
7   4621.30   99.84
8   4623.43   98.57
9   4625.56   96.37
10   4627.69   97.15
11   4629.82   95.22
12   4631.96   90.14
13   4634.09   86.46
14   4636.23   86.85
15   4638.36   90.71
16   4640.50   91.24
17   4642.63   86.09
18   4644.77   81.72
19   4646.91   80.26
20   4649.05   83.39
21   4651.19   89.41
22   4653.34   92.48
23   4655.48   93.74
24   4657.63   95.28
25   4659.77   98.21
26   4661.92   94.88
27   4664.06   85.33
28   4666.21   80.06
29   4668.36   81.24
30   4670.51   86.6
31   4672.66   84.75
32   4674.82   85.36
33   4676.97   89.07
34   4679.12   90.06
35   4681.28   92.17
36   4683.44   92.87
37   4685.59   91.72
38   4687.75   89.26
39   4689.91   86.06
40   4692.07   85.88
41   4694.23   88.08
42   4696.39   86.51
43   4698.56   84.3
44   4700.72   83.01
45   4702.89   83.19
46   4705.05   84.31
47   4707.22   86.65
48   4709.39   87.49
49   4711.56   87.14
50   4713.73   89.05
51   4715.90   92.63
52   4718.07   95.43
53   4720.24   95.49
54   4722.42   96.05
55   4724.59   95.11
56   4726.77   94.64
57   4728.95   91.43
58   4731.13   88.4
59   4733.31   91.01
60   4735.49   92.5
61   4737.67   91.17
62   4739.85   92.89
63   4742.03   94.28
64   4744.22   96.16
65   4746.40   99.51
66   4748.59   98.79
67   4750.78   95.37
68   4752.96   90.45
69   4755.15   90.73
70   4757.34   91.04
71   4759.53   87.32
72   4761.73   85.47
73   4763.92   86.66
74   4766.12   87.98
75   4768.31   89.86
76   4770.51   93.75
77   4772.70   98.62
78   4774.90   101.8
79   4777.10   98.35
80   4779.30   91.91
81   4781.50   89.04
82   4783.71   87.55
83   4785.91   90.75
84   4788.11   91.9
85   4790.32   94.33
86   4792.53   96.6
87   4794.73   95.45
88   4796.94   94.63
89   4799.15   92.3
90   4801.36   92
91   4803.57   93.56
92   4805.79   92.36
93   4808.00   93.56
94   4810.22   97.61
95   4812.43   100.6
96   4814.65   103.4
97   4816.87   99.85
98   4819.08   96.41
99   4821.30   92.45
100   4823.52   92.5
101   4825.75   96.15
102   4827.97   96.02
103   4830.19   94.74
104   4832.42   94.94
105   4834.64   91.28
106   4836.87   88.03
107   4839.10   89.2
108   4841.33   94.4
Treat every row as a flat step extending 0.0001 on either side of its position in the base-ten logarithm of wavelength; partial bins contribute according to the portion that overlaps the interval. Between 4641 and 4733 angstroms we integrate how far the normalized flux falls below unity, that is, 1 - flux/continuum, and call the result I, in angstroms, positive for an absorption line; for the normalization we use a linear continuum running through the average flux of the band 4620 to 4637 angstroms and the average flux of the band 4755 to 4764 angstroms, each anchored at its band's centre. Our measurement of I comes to 2.6 angstroms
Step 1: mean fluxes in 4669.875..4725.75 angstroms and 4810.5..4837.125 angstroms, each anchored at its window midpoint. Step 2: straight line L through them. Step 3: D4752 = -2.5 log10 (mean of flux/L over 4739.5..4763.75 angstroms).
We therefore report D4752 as -0.01 mag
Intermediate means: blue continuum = 88.8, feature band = 92.7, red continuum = 95.9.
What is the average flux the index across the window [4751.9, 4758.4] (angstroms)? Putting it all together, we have 90.7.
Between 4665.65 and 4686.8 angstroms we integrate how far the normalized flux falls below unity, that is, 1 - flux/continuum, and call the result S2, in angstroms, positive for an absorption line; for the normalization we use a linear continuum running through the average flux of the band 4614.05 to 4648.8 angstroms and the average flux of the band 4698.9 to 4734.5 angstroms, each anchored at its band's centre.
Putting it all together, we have 0.7 angstroms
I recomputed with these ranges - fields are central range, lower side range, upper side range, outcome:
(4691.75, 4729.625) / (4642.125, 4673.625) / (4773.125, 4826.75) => 0.4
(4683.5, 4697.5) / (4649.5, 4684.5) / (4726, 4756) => 0.4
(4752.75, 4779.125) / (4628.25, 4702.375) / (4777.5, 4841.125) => 0.1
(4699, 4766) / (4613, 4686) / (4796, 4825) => 1.4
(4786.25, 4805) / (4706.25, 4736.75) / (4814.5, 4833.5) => 0.2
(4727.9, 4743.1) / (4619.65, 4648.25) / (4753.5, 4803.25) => 0.0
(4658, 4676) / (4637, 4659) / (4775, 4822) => 0.4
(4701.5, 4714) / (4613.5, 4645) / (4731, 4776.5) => 0.9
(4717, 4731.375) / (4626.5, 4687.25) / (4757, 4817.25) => -0.4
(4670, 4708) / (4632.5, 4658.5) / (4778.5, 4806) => 0.9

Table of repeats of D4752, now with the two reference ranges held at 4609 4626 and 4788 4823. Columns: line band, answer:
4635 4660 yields 0.082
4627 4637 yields 0.056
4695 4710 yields 0.128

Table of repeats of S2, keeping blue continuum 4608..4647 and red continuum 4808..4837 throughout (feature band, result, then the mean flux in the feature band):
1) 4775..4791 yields 0.44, 92.5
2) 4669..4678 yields 0.67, 86.2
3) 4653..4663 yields -0.24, 95.2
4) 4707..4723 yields 0.43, 91.3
